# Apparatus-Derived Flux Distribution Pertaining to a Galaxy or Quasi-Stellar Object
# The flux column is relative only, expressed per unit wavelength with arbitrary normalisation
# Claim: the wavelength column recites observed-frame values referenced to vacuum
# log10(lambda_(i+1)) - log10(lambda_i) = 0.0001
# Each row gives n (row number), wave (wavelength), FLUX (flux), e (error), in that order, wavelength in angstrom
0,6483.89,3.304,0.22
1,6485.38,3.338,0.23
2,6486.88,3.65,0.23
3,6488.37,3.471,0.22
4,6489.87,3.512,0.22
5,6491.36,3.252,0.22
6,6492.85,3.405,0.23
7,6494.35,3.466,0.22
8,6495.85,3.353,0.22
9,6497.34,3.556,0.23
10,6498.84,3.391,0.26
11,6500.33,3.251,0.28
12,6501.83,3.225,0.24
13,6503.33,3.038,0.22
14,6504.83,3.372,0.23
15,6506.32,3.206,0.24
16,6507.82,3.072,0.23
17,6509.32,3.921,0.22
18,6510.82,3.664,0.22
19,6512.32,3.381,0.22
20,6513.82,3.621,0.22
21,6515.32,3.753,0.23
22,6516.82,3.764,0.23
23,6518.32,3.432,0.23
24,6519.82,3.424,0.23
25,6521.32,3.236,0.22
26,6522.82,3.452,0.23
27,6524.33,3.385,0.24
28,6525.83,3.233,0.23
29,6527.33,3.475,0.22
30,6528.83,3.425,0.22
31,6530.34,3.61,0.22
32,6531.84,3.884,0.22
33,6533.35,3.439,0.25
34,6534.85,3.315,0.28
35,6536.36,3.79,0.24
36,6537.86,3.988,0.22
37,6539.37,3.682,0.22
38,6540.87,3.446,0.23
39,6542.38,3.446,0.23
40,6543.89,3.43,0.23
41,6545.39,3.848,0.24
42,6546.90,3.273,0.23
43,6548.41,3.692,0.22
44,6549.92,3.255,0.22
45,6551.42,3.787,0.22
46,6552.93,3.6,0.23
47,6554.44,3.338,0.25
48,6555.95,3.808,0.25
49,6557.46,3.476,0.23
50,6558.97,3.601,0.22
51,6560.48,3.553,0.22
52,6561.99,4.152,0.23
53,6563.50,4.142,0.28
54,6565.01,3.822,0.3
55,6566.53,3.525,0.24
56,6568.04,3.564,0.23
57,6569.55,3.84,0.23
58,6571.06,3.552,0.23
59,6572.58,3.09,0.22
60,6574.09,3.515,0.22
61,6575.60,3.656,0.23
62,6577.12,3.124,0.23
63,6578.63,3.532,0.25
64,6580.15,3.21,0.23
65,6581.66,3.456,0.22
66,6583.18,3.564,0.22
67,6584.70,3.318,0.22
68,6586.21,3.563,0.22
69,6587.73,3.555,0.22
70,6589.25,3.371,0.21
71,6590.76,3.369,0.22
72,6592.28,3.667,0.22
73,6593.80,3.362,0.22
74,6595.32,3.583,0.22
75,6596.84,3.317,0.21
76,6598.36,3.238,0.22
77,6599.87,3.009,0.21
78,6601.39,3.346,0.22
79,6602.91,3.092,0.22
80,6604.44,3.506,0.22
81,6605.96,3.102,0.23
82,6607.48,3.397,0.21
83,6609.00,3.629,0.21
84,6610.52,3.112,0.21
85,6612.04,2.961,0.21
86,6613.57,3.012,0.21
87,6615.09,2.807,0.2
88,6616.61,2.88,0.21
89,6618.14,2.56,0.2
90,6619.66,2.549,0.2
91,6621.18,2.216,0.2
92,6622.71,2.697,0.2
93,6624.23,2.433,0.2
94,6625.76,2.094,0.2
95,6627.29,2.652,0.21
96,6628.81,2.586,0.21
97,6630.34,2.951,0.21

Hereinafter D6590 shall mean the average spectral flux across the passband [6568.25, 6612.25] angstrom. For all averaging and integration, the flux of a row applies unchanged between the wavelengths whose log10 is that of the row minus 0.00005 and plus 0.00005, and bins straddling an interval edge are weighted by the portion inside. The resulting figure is 3.39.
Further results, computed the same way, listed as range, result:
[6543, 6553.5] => 3.55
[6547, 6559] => 3.55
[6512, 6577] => 3.57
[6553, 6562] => 3.61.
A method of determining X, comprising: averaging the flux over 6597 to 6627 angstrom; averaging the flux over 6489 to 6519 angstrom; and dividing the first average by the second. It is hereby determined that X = 0.85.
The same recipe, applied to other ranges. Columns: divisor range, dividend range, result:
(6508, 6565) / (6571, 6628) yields 0.88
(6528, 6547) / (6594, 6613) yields 0.91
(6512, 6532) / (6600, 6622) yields 0.86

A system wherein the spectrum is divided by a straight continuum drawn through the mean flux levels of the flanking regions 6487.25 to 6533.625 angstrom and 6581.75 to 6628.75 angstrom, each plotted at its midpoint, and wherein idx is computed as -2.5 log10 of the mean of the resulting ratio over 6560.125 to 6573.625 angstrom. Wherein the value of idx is -0.143 mag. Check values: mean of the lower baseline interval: 3.44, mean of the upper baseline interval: 3.1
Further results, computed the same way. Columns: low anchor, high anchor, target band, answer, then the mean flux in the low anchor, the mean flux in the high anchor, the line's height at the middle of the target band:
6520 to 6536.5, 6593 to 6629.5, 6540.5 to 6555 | -0.05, 3.46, 2.97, 3.35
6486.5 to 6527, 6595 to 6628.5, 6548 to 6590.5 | -0.13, 3.42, 2.95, 3.14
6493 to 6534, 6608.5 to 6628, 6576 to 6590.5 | -0.15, 3.44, 2.73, 2.97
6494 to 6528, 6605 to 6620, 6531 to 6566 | -0.12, 3.42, 3.02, 3.27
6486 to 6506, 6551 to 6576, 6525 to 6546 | -0.01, 3.38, 3.65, 3.53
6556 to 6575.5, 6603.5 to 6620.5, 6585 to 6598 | -0.05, 3.66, 3.04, 3.32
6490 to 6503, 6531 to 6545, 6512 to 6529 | 0.01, 3.36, 3.61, 3.5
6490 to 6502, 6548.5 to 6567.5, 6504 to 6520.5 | -0.02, 3.38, 3.67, 3.46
